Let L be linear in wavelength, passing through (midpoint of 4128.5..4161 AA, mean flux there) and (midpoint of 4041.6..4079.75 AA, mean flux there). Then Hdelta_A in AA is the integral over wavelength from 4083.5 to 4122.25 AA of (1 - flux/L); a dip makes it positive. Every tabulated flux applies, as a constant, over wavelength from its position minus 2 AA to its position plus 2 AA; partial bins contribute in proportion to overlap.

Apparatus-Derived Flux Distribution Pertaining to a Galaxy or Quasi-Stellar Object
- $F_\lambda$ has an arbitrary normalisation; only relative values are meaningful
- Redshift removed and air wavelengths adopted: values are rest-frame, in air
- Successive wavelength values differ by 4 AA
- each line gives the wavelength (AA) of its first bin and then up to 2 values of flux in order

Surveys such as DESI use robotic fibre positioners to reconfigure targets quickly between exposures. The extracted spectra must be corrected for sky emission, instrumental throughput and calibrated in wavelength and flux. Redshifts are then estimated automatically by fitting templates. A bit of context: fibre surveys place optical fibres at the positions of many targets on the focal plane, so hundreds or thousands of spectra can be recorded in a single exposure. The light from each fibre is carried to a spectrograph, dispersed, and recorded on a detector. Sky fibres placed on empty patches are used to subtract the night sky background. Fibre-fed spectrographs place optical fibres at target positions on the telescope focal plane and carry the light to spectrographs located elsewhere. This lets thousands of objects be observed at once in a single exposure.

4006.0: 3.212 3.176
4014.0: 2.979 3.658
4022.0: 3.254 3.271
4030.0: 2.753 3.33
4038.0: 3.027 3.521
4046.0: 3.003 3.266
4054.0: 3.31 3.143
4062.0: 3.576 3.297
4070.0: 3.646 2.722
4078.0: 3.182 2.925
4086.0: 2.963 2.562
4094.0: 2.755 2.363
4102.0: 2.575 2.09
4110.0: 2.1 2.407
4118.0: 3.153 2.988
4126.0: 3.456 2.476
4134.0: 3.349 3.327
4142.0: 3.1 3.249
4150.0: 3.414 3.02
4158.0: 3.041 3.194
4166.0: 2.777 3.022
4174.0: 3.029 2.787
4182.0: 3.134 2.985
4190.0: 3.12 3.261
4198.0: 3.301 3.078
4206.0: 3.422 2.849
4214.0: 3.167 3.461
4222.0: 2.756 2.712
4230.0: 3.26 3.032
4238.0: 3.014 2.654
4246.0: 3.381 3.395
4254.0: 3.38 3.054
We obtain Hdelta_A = 7.4 AA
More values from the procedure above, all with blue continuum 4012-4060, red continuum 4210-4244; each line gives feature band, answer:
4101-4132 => 4.6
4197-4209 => -0.8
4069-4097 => 2.1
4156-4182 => 0.6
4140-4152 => -0.6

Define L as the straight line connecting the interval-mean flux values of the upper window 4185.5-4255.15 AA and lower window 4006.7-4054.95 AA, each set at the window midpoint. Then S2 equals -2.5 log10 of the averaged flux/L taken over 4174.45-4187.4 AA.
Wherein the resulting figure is 0.06 mag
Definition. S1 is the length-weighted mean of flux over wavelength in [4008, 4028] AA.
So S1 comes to 3.27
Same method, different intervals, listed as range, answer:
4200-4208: 3.25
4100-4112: 2.26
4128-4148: 3.1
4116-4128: 3.2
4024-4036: 3.12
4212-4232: 3.07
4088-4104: 2.56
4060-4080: 3.28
